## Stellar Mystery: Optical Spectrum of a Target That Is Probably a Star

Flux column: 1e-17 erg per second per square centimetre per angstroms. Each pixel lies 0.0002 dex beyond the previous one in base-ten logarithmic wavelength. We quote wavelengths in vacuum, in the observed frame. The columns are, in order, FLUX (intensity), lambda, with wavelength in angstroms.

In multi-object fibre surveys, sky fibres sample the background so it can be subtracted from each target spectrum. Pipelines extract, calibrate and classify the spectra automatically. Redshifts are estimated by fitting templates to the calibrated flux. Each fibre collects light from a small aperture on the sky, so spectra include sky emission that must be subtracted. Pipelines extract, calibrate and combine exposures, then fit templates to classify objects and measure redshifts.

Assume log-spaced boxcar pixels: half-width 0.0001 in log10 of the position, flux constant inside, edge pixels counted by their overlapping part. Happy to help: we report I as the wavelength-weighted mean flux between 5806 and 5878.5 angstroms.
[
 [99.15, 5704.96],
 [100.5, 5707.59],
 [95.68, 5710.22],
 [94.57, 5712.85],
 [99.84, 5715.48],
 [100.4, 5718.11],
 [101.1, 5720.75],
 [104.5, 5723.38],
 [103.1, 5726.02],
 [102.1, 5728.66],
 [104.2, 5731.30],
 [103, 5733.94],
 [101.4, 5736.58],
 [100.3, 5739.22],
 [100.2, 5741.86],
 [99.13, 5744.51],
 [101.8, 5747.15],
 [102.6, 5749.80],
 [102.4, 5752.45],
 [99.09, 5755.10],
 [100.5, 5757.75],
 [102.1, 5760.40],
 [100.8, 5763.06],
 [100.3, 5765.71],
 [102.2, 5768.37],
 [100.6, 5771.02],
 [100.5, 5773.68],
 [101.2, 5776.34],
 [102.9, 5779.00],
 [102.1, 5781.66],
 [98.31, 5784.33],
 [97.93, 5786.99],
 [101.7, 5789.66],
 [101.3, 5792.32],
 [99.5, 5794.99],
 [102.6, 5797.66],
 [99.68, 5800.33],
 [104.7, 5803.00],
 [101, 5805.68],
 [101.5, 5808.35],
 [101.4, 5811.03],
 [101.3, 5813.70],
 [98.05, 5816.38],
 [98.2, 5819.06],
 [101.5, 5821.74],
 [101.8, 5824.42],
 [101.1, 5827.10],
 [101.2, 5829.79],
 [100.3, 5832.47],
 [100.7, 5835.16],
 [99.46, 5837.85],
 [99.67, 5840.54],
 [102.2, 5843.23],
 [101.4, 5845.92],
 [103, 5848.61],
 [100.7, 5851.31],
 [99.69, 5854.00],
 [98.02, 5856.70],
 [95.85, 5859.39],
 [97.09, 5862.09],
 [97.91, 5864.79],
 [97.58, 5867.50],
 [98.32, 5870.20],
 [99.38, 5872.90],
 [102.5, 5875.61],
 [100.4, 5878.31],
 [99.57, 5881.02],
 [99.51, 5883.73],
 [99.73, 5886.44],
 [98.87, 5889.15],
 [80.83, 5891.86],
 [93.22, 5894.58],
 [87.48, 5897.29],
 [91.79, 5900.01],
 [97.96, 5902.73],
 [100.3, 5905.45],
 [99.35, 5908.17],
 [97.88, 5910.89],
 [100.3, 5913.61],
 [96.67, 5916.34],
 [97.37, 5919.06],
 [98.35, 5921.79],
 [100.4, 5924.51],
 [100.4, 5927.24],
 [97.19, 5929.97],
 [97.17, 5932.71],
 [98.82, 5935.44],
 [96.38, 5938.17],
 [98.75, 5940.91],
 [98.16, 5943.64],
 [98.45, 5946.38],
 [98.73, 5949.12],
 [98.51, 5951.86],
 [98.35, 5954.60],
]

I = 100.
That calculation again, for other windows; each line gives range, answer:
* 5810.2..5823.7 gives 100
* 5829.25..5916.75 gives 98.1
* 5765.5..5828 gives 101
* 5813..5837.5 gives 100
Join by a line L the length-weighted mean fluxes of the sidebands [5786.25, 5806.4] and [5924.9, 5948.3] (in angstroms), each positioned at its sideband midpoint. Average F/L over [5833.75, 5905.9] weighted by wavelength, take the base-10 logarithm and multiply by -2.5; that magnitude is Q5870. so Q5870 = 0.020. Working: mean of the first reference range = 101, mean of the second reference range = 98.3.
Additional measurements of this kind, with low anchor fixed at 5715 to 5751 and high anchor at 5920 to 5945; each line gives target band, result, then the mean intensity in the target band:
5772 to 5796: 0.00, 101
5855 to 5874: 0.02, 97.8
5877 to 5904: 0.05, 94.9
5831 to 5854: -0.01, 101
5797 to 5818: -0.01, 101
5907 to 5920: 0.00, 98.4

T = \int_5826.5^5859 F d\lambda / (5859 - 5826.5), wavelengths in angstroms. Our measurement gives 100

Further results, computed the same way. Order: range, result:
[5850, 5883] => 98.9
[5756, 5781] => 101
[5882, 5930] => 96.5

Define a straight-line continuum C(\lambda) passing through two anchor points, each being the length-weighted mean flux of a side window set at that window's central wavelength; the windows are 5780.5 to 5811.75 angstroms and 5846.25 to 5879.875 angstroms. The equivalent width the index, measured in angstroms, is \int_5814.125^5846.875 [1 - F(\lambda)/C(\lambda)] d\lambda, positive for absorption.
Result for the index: -0.1 angstroms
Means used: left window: 101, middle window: 100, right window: 99.3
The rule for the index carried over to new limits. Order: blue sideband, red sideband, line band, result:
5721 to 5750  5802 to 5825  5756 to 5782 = 0.1 angstroms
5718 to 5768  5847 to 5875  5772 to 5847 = -0.6 angstroms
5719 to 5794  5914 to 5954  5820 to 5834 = -0.1 angstroms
